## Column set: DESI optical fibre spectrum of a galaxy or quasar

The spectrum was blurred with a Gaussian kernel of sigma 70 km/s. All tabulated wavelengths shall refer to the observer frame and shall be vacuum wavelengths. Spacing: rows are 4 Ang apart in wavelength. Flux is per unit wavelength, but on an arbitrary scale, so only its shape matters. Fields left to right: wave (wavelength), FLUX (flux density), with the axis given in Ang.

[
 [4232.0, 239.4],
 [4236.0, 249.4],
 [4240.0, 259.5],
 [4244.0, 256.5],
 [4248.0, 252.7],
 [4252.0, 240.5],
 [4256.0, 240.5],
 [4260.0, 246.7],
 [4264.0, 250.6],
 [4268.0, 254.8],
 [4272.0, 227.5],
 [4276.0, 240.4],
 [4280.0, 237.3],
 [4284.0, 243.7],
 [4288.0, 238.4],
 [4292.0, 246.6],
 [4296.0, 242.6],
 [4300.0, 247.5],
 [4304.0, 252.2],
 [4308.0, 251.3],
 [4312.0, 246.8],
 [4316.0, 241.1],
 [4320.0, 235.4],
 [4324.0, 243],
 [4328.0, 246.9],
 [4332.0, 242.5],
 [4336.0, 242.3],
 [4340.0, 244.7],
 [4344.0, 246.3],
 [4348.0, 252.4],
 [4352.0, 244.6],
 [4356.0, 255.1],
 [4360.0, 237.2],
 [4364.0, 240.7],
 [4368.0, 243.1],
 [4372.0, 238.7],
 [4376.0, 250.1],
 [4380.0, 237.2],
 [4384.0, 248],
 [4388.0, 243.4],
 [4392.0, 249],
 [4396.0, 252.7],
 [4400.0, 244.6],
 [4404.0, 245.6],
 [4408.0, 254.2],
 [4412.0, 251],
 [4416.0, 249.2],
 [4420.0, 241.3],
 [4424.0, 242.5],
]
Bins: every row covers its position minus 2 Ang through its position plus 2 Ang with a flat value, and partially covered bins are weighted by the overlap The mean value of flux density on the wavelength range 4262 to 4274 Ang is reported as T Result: 244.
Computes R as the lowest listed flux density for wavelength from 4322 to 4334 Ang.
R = 242.5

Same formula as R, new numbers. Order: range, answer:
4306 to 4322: 235.4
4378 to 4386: 237.2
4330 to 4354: 242.3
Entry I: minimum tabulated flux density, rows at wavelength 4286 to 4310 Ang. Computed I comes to 238.4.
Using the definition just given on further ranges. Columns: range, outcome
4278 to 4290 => 237.3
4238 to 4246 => 256.5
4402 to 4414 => 245.6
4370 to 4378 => 238.7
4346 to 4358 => 244.6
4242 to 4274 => 227.5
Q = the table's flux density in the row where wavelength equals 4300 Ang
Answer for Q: 247.5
